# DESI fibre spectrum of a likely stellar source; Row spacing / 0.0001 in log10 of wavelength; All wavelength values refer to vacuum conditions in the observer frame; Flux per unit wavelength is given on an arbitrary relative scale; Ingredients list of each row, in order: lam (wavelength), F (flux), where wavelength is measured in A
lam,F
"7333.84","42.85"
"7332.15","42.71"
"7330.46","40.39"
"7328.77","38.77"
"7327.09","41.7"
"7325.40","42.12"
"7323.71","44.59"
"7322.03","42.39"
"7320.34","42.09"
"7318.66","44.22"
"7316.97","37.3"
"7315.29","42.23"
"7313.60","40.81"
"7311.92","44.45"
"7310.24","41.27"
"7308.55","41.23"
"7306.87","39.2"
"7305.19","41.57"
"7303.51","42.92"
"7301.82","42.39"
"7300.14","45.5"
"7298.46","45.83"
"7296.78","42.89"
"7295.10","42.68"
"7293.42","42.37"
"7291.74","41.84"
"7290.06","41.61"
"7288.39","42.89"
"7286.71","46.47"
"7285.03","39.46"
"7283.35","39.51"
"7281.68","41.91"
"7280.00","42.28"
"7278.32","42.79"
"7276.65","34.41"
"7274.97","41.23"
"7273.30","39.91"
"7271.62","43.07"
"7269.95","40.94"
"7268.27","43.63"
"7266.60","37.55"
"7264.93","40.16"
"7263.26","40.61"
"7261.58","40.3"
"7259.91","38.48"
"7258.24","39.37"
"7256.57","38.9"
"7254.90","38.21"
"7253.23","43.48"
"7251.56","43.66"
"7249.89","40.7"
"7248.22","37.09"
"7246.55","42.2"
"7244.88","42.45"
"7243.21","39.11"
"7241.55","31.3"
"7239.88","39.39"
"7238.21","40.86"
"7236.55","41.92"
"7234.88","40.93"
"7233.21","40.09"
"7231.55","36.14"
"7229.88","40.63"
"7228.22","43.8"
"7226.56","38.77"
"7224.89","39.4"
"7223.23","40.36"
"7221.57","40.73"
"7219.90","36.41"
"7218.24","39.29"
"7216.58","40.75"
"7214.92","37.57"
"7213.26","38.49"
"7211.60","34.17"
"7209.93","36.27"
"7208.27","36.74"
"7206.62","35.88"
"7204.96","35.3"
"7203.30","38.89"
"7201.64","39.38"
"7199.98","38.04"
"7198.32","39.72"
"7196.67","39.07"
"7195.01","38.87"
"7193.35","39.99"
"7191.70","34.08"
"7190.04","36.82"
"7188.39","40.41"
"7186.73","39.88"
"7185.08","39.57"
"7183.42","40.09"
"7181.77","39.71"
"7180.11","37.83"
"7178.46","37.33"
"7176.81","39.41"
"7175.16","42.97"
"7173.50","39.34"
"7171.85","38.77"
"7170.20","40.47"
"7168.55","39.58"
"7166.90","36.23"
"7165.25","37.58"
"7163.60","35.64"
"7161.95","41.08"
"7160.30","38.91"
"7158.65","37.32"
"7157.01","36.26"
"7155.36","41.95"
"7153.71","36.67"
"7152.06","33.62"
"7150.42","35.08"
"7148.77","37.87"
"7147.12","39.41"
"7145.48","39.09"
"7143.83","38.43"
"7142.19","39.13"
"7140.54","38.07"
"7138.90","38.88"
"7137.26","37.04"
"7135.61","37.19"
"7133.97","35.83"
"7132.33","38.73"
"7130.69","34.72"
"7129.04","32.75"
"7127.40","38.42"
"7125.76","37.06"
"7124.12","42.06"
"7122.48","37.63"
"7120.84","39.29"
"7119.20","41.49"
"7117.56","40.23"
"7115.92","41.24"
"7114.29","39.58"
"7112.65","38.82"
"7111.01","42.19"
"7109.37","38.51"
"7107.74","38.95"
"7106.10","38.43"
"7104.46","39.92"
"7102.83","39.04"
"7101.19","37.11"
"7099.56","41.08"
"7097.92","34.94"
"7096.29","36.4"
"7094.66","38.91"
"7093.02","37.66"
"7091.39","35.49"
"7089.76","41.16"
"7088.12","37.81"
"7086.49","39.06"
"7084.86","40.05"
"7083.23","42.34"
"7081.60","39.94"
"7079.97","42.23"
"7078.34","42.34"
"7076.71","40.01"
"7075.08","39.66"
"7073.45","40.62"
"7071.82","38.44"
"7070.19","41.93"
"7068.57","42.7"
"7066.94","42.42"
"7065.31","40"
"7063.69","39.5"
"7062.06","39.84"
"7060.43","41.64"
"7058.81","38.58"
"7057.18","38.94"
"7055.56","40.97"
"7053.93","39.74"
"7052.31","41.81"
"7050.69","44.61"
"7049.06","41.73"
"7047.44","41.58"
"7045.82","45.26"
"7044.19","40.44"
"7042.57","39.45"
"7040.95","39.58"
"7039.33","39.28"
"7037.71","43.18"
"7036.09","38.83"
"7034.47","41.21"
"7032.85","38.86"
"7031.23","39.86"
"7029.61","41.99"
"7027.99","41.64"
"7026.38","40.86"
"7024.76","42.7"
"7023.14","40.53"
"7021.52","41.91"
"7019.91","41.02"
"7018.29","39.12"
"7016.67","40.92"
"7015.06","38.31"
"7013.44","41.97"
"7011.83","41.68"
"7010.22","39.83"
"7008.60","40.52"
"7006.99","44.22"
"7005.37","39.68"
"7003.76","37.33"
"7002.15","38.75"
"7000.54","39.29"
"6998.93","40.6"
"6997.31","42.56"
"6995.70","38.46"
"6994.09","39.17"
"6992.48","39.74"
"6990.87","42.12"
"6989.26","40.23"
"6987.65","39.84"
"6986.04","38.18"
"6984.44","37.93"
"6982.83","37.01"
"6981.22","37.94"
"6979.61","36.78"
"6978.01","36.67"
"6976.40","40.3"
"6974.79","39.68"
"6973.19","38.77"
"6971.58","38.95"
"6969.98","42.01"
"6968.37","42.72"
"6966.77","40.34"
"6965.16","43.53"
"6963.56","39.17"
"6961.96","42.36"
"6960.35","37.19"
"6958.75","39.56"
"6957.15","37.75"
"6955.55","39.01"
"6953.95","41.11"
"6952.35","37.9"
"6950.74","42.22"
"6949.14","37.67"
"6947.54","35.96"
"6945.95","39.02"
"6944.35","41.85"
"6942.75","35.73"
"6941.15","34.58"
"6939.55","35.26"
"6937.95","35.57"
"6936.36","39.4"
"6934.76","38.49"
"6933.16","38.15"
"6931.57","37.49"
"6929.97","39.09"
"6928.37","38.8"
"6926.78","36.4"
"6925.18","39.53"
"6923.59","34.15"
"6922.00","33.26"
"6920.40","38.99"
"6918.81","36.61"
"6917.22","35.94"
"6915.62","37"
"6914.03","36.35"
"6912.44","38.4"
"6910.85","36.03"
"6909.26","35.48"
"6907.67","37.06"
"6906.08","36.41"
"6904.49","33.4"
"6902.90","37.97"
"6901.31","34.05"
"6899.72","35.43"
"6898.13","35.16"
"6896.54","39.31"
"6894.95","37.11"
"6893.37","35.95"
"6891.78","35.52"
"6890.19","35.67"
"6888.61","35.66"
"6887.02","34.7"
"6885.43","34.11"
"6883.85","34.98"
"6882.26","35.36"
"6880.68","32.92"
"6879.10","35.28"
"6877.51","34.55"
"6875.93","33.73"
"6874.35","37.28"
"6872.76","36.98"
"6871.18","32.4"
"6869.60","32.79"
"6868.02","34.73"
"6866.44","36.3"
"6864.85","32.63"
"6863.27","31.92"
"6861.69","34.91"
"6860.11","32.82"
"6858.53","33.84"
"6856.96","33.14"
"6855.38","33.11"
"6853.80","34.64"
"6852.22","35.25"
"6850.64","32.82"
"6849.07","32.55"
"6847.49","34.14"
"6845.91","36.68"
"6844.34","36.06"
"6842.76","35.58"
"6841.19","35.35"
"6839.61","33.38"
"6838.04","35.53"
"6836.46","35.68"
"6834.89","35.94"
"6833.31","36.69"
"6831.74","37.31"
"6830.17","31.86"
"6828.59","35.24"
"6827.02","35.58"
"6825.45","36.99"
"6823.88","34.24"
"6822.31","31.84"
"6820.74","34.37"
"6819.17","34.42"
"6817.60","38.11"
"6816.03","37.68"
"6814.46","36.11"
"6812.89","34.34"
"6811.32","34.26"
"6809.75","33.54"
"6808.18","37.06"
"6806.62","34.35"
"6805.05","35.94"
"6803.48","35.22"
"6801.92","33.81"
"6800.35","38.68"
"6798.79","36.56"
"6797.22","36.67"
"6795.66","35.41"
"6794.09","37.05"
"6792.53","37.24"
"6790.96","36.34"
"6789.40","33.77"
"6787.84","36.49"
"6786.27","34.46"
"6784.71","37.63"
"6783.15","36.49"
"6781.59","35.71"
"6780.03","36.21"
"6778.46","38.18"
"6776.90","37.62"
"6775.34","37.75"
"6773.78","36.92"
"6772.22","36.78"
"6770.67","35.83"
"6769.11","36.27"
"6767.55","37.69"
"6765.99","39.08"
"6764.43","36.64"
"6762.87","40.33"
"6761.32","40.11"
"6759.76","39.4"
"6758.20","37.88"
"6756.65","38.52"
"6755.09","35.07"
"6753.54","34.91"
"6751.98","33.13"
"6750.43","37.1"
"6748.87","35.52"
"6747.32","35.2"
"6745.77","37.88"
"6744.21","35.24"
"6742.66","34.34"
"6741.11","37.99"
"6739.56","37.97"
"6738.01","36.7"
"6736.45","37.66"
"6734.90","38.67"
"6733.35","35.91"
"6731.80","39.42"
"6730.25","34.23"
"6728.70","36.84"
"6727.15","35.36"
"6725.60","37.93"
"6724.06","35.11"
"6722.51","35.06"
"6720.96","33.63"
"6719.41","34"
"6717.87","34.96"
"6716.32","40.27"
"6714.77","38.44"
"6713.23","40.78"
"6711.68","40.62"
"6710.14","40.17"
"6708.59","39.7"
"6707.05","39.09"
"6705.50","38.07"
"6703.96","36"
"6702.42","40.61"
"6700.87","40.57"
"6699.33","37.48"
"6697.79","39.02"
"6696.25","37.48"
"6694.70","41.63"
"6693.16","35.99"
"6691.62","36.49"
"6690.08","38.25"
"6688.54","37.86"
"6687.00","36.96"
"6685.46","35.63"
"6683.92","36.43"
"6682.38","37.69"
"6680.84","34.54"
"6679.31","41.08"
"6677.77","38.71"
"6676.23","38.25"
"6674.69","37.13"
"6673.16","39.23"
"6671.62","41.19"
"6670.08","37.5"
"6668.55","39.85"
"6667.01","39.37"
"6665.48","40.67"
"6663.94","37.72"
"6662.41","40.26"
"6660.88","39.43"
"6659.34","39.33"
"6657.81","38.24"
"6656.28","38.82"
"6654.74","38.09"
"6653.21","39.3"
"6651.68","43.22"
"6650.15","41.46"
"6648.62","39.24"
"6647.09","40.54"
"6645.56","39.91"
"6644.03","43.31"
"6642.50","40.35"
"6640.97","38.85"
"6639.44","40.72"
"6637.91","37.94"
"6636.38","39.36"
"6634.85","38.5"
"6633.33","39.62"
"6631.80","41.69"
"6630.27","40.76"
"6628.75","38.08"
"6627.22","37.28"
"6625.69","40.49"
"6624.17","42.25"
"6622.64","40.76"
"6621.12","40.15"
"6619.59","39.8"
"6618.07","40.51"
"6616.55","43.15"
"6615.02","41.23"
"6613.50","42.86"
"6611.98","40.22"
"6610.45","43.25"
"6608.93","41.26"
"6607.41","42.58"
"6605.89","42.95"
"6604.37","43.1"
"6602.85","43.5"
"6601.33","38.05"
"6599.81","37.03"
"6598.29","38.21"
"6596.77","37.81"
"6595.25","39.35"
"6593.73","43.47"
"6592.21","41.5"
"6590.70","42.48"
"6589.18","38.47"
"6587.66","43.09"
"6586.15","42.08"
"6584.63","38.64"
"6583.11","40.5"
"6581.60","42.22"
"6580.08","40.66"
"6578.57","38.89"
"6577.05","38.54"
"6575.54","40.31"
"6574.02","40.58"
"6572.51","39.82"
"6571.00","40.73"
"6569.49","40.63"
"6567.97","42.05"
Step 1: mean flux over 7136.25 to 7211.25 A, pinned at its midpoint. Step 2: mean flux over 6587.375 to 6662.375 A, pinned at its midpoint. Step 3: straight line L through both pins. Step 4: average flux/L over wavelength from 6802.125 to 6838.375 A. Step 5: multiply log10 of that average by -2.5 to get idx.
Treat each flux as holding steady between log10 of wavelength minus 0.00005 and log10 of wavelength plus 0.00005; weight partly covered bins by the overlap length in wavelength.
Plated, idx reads 0.13 mag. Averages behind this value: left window 40.4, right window 38.2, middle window 35.3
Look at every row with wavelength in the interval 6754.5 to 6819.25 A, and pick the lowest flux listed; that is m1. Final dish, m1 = 33.54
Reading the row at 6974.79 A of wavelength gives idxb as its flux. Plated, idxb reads 39.68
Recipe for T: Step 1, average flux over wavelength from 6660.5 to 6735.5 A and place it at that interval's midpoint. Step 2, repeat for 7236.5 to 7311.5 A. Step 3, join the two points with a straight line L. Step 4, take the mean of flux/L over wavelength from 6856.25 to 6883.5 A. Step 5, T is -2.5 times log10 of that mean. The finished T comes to 0.14 mag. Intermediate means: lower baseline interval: 38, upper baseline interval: 41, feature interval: 34.2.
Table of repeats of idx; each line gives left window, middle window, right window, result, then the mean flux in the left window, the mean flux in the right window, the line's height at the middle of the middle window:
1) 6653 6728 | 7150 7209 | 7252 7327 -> 0.07 mag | 38.2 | 41.5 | 40.9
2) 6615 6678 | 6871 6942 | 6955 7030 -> 0.11 mag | 39.8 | 40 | 40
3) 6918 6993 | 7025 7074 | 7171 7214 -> -0.06 mag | 38.6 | 38.3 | 38.5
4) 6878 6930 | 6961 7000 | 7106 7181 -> -0.08 mag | 36.1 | 38.4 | 36.8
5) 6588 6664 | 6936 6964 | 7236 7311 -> 0.06 mag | 40.4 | 41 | 40.7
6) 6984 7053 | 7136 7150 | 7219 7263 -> 0.05 mag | 40.6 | 39.8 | 40.2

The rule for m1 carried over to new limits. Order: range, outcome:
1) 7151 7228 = 33.62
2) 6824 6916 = 31.86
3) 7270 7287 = 34.41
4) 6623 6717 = 34.54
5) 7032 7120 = 34.94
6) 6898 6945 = 33.26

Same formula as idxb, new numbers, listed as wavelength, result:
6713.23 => 40.78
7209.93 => 36.27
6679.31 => 41.08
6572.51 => 39.82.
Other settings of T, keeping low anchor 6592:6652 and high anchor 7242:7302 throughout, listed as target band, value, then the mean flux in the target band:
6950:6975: 0.02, 40.1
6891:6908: 0.13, 36.1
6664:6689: 0.07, 38.2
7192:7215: 0.10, 37.7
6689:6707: 0.06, 38.3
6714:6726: 0.13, 36.1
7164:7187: 0.05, 39.1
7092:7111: 0.07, 38.4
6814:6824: 0.16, 35.3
